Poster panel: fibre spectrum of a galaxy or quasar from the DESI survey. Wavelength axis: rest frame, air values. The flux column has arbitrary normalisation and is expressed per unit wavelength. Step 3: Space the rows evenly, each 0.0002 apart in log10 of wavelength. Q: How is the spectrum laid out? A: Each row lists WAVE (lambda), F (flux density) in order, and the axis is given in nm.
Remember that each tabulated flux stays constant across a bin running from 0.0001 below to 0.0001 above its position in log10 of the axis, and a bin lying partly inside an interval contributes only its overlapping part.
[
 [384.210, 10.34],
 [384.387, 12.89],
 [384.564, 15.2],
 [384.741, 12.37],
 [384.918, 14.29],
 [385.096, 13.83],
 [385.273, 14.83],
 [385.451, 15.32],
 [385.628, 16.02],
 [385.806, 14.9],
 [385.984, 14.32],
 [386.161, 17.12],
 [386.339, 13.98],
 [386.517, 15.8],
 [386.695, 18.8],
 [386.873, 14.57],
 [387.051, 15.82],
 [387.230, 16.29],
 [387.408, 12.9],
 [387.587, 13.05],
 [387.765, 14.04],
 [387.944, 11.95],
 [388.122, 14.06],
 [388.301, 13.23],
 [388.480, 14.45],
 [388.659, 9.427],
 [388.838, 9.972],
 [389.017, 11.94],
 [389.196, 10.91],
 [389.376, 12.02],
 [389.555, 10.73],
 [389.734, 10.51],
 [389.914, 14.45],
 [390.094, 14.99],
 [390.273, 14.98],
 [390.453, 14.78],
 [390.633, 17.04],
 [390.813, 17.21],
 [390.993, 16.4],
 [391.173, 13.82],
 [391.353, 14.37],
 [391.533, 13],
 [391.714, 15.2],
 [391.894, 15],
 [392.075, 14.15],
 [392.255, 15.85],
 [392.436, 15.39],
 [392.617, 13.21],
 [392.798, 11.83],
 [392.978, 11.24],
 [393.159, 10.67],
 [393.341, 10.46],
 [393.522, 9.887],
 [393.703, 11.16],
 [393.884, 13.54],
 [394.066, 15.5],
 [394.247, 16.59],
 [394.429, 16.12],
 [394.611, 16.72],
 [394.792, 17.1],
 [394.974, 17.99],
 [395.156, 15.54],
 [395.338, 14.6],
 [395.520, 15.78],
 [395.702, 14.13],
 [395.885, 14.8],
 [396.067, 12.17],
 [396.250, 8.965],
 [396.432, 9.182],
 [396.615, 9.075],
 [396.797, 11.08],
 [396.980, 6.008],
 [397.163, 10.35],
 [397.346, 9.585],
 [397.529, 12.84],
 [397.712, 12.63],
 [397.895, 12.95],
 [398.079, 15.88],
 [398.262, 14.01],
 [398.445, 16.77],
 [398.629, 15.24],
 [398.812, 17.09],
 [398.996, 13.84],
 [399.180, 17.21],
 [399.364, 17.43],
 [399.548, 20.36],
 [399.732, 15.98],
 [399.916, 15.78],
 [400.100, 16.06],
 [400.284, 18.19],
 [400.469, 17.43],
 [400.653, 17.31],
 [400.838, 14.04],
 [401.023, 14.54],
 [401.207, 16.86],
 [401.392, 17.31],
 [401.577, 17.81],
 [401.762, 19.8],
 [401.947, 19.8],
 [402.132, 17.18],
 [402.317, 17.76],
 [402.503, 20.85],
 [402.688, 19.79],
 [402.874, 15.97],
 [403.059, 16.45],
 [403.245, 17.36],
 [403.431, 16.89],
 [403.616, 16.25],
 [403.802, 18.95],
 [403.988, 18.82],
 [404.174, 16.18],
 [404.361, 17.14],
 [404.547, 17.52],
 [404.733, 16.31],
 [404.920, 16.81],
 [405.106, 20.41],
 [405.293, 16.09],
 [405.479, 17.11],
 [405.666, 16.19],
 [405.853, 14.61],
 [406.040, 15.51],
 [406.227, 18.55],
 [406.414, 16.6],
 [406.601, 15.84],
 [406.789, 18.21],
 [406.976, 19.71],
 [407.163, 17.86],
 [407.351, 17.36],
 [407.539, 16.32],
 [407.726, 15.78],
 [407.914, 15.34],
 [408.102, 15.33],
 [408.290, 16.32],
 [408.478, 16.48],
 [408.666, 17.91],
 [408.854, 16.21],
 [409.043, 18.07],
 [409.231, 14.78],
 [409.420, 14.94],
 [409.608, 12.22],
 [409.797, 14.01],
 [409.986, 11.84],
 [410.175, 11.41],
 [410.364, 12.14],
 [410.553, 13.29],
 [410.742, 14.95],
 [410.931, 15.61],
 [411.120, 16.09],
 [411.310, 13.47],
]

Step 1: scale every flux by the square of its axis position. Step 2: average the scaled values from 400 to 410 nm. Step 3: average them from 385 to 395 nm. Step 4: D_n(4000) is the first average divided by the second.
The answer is 1.3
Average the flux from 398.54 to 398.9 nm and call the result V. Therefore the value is 16.2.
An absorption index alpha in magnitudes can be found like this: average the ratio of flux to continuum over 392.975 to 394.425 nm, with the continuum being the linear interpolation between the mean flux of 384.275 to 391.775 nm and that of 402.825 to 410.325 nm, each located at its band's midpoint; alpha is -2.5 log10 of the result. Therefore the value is 0.17 mag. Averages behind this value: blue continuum 14.1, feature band 12.7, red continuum 16.4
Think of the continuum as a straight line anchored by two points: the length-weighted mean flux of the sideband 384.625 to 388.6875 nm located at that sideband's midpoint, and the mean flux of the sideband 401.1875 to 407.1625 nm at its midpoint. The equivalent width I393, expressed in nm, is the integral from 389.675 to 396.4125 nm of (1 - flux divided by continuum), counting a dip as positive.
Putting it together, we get 0.617 nm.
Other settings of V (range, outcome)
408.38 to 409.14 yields 17.2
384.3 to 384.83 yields 13.5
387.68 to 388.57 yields 13.5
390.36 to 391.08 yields 16.3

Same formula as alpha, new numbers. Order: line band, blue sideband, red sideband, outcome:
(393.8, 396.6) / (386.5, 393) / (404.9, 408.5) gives 0.03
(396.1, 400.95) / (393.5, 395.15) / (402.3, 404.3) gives 0.17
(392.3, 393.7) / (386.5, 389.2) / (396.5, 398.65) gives 0.08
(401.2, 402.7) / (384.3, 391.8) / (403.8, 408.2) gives -0.14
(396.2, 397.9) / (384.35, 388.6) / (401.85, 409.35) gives 0.49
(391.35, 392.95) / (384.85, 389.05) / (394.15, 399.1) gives -0.02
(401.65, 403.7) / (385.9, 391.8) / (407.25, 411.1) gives -0.22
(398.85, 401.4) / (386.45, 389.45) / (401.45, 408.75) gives -0.03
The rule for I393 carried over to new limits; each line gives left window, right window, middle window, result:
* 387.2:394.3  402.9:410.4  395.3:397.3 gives 0.422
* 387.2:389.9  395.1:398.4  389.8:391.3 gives -0.371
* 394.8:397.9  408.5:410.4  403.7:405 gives -0.356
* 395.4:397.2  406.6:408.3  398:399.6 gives -0.489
